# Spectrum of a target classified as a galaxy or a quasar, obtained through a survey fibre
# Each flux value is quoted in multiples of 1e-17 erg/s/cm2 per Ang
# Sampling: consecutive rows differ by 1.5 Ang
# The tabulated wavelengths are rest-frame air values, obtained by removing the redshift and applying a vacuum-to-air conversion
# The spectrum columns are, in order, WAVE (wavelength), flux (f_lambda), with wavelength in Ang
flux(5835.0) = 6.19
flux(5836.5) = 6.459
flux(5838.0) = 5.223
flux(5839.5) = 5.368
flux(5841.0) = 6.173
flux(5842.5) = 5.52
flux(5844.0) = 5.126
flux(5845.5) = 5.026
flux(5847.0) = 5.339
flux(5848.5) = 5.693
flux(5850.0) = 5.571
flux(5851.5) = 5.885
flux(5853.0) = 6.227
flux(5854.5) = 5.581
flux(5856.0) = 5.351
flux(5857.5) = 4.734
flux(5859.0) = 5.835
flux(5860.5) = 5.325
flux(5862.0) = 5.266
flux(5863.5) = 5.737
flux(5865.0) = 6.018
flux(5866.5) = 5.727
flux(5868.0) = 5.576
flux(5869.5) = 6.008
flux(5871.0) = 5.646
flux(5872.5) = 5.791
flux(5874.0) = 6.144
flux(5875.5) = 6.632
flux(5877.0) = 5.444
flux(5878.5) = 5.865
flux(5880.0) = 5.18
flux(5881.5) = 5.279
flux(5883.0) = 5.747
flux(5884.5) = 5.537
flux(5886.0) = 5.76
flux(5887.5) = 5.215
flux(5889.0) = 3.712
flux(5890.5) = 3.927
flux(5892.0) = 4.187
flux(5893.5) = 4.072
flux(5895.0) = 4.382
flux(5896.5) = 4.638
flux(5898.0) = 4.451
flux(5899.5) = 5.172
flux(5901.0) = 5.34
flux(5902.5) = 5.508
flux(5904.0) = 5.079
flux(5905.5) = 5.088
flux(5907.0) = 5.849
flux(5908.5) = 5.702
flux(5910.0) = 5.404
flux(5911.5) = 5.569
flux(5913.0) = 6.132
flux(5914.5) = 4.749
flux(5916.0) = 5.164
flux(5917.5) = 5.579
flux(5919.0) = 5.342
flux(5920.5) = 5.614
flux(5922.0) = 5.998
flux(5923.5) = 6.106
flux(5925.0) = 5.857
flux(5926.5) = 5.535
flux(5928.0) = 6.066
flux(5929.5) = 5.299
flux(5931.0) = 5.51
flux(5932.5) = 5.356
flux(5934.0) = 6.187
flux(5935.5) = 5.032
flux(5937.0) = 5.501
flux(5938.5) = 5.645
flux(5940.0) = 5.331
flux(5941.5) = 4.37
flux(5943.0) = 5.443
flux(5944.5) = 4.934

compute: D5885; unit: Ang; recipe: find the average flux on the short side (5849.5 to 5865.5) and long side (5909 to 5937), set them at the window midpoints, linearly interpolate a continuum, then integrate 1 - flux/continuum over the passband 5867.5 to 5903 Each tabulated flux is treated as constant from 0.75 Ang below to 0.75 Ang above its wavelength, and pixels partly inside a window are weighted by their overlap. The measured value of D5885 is 2.37 Ang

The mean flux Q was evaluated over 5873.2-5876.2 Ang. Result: 6.37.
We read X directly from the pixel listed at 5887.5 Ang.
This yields 5.215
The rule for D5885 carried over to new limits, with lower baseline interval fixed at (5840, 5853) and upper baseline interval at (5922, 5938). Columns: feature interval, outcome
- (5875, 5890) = 0.6 Ang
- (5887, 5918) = 3.5 Ang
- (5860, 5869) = -0.1 Ang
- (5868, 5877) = -0.6 Ang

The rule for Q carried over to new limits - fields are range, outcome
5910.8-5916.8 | 5.4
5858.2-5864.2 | 5.53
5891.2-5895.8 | 4.22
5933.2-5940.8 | 5.53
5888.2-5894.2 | 3.98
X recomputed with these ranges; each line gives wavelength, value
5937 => 5.501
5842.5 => 5.52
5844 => 5.126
